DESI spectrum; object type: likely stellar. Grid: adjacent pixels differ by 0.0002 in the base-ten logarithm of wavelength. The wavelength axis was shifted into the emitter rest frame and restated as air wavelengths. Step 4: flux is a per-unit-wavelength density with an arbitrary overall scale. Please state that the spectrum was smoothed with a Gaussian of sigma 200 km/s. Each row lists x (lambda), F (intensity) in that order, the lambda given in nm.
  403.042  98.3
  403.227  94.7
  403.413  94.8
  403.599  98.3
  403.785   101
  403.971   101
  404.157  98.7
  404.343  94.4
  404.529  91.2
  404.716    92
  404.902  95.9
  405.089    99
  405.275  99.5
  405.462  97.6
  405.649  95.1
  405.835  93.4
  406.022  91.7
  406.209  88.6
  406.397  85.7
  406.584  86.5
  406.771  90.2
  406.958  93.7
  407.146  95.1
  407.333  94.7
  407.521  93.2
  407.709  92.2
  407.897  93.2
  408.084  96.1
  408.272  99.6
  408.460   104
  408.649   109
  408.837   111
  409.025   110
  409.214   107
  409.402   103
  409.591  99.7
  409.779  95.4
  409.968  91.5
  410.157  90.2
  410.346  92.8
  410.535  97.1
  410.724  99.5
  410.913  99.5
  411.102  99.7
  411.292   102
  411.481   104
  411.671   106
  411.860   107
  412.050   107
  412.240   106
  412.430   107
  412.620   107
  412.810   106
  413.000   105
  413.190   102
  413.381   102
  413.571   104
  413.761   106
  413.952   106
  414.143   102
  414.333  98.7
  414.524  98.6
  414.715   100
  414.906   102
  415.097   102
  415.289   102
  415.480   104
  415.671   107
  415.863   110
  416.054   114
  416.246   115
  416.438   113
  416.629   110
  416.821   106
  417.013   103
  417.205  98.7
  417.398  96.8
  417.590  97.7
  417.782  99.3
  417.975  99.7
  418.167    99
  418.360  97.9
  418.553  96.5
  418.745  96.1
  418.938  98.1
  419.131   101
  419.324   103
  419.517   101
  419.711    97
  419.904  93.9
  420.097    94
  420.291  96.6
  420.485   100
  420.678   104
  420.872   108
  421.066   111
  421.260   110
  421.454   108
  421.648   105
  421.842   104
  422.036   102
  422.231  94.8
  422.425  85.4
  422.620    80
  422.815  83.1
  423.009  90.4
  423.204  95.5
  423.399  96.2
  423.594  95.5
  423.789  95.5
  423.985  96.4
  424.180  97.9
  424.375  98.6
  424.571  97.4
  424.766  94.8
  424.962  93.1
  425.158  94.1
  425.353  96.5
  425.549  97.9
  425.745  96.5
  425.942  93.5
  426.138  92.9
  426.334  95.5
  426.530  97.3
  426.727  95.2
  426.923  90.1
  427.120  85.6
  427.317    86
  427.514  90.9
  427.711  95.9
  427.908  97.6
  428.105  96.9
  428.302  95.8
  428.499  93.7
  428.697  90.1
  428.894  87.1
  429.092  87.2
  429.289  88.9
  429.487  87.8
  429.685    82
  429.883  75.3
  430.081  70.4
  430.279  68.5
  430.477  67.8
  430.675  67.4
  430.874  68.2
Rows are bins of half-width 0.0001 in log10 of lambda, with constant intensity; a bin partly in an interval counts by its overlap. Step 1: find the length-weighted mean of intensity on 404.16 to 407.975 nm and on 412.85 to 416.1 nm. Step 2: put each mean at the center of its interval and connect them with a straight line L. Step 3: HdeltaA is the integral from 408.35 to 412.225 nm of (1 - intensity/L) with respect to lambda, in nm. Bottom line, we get -0.132 nm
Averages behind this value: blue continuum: 93.3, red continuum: 104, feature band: 102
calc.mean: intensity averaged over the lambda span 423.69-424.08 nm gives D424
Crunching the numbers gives 95.8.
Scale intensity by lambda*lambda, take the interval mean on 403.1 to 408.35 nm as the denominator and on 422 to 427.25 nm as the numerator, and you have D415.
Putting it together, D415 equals 1.08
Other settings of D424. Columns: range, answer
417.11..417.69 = 97.7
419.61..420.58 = 96.2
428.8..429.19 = 87.1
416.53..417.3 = 105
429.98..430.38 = 69.5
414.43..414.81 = 99.3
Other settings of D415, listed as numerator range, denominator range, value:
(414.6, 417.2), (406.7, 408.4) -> 1.17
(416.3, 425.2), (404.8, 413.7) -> 1.05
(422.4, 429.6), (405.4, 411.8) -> 1.04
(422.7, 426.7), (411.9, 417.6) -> 0.95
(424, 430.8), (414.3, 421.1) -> 0.92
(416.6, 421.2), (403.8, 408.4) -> 1.13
